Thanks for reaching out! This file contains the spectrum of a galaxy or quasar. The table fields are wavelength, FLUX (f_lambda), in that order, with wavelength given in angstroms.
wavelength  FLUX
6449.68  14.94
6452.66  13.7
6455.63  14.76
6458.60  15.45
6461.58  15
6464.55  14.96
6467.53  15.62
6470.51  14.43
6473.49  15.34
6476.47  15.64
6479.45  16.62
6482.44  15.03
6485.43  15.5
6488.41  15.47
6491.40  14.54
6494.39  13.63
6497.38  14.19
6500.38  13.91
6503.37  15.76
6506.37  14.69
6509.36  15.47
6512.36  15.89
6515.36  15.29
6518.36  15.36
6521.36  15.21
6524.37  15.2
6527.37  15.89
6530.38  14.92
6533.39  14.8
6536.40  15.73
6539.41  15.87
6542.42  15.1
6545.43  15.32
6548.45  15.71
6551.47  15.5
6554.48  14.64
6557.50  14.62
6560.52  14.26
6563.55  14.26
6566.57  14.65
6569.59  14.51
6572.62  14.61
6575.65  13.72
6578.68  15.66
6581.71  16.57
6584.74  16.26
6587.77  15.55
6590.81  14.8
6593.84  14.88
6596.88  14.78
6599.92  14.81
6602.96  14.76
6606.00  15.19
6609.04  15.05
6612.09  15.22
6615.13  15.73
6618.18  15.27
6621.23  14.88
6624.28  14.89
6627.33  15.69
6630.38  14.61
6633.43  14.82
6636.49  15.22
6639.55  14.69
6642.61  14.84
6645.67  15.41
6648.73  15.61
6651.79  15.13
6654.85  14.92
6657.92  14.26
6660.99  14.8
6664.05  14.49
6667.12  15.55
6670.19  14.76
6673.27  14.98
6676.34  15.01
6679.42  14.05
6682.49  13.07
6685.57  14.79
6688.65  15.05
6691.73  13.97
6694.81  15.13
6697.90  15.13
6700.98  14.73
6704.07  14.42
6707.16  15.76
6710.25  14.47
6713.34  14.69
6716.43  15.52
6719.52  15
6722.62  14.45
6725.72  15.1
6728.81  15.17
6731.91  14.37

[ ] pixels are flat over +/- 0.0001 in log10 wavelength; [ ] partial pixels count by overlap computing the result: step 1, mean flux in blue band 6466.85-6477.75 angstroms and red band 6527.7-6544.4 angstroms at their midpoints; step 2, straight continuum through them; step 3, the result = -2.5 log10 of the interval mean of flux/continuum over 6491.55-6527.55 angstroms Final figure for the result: 0.021 mag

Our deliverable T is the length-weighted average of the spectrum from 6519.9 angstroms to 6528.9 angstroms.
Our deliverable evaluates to 15.4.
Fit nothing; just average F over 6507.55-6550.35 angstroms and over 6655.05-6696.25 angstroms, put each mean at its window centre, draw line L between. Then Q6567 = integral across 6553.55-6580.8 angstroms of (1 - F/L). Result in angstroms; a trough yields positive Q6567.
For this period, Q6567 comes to 1.1 angstroms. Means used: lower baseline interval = 15.4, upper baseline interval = 14.6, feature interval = 14.6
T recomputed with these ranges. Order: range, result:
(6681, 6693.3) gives 14.2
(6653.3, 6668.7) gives 14.8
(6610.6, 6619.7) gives 15.4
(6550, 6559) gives 14.9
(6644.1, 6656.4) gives 15.3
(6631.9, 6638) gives 15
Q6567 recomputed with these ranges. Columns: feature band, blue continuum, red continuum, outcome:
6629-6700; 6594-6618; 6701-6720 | 1.0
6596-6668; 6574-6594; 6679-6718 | 0.3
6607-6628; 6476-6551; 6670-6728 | -0.4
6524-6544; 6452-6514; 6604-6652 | -0.4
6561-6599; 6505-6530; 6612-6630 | 0.7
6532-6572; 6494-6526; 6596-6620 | 0.2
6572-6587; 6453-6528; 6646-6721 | -0.4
